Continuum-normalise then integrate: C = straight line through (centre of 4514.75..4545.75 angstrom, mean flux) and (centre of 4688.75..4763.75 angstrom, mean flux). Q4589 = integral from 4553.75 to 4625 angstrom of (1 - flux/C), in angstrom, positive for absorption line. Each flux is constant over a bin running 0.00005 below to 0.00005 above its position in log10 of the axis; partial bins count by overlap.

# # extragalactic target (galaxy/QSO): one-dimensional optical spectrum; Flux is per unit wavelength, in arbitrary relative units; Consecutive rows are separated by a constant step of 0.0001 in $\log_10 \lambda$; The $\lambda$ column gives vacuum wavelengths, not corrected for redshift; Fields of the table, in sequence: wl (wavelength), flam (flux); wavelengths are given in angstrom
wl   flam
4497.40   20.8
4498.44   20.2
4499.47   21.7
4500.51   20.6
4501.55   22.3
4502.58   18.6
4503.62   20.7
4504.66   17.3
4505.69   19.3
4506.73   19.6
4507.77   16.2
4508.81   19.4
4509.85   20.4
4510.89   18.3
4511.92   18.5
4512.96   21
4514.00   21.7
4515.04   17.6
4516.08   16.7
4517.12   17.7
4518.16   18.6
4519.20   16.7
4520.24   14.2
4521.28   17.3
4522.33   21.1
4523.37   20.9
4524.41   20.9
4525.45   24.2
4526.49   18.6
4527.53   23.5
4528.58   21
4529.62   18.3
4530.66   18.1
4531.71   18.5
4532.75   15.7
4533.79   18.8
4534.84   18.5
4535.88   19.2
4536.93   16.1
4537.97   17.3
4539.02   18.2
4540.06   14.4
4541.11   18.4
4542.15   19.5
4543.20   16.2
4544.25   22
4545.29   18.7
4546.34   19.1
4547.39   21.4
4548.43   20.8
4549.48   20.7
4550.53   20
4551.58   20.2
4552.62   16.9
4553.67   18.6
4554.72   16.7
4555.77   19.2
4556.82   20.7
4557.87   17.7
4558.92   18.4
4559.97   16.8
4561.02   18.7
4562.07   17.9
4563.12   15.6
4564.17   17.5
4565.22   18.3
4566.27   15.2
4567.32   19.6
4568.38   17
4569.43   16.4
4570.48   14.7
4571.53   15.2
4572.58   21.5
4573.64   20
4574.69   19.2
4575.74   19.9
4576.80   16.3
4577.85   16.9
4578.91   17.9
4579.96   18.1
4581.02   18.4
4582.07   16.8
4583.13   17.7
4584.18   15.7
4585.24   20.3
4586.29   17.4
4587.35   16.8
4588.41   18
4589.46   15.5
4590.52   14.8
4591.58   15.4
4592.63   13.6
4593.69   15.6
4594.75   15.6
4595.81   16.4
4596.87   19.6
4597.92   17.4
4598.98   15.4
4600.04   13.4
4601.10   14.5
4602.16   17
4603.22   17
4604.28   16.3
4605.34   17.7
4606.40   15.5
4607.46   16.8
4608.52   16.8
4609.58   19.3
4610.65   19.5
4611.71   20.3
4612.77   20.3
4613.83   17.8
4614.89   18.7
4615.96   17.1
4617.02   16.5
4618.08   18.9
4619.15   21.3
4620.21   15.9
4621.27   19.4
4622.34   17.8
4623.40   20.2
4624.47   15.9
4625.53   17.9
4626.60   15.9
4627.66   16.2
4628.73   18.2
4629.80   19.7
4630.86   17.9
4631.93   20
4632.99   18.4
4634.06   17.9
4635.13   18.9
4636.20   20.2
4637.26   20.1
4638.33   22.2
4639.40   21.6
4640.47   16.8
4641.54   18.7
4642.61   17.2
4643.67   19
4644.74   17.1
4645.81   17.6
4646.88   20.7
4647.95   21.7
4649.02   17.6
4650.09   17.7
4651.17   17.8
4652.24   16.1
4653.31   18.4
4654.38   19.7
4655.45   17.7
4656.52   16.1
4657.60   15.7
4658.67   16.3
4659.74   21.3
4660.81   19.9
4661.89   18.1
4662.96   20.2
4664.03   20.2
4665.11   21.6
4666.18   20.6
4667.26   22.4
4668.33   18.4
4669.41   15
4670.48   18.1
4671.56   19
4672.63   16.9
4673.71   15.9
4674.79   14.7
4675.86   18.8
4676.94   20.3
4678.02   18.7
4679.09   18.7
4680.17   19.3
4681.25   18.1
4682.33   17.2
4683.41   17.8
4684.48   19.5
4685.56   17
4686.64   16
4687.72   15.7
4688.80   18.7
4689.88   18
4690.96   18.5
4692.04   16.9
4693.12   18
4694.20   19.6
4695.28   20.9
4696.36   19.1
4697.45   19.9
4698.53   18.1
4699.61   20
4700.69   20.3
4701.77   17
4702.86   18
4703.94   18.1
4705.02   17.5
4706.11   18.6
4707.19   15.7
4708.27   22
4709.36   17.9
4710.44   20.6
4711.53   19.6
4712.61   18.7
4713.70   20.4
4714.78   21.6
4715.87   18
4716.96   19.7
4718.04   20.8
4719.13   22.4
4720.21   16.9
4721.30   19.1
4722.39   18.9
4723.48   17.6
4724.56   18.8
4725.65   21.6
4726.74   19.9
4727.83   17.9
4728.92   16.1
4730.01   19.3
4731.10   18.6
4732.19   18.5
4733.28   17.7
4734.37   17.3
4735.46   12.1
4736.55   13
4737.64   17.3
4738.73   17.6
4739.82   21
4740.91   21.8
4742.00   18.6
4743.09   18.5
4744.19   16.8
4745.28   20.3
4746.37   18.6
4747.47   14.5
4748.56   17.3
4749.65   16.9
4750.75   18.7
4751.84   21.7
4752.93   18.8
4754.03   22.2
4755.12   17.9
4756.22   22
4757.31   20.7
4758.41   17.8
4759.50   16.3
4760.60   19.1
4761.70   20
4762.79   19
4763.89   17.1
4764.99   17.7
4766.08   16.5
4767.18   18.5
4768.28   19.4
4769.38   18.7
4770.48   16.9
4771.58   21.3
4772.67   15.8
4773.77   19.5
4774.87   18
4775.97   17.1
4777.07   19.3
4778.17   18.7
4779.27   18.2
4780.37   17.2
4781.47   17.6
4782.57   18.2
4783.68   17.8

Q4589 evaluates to 4.4 angstrom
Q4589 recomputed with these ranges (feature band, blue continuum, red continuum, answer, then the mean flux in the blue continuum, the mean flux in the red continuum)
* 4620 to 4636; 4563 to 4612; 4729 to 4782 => -0.66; 17.1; 18.3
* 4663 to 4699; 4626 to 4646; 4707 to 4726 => 1.28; 18.6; 19.5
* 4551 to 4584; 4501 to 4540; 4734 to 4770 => 1.62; 18.9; 18.3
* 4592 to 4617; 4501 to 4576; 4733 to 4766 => 2.06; 18.7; 18.3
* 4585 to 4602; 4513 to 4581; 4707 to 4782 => 2.14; 18.5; 18.6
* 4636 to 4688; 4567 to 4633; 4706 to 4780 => -1.51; 17.5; 18.6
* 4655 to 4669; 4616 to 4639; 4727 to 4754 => -0.55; 18.5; 18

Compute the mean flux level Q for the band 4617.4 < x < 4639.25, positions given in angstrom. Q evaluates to 18.7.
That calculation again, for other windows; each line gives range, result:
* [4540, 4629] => 17.7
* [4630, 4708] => 18.5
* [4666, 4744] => 18.5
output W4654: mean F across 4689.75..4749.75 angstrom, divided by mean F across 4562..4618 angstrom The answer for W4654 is 1.08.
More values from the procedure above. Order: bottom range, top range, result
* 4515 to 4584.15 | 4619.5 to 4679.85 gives 1.01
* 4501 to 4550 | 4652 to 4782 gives 0.97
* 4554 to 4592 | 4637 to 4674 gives 1.06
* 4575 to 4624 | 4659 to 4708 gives 1.07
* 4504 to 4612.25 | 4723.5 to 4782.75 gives 1.02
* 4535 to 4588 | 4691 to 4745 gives 1.03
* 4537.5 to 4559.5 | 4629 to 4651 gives 1.01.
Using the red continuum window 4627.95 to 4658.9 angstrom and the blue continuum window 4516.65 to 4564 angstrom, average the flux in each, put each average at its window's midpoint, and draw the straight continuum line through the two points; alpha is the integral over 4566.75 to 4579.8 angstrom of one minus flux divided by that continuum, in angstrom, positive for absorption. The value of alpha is 0.53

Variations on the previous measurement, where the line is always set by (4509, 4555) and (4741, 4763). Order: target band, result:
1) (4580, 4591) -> 1.0 angstrom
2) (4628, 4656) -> 0.1 angstrom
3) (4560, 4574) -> 1.1 angstrom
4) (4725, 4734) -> 0.1 angstrom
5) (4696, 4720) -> -0.5 angstrom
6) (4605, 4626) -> 0.8 angstrom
